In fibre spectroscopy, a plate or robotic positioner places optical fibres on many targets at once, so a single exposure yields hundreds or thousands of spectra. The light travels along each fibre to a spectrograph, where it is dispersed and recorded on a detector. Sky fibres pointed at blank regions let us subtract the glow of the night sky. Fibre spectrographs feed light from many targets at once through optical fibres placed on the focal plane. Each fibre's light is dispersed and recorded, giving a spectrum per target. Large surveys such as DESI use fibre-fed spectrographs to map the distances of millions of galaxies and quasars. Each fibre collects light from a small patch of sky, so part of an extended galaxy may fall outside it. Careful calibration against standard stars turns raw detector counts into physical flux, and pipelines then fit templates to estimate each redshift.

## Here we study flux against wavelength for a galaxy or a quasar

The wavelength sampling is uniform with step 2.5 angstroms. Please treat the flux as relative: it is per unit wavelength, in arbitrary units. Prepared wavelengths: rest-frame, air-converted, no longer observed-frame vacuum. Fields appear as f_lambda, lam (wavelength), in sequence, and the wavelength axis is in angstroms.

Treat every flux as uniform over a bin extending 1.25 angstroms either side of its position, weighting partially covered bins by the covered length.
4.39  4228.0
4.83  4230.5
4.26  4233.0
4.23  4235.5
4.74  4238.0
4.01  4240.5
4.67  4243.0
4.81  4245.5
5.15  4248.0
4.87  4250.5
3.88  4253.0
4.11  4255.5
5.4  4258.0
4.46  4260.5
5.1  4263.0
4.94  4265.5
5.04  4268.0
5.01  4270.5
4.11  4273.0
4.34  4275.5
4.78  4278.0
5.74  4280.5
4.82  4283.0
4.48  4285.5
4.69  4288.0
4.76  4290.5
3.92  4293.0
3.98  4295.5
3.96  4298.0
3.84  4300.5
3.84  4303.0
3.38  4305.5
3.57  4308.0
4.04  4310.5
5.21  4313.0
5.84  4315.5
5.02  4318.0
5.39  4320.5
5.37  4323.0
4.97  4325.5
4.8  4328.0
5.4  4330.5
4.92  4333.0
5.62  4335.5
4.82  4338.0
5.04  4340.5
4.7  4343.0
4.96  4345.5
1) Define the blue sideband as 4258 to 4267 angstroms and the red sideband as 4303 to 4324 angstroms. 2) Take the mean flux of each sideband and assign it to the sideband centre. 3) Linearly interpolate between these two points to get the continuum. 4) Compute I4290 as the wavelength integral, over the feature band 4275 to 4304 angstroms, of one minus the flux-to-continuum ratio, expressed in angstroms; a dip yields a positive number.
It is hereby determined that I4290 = 2.1 angstroms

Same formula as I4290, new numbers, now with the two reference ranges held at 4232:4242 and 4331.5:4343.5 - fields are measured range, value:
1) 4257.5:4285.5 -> -1.74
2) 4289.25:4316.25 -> 3.47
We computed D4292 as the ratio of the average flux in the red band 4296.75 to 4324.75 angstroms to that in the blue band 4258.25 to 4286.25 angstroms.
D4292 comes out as 0.9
